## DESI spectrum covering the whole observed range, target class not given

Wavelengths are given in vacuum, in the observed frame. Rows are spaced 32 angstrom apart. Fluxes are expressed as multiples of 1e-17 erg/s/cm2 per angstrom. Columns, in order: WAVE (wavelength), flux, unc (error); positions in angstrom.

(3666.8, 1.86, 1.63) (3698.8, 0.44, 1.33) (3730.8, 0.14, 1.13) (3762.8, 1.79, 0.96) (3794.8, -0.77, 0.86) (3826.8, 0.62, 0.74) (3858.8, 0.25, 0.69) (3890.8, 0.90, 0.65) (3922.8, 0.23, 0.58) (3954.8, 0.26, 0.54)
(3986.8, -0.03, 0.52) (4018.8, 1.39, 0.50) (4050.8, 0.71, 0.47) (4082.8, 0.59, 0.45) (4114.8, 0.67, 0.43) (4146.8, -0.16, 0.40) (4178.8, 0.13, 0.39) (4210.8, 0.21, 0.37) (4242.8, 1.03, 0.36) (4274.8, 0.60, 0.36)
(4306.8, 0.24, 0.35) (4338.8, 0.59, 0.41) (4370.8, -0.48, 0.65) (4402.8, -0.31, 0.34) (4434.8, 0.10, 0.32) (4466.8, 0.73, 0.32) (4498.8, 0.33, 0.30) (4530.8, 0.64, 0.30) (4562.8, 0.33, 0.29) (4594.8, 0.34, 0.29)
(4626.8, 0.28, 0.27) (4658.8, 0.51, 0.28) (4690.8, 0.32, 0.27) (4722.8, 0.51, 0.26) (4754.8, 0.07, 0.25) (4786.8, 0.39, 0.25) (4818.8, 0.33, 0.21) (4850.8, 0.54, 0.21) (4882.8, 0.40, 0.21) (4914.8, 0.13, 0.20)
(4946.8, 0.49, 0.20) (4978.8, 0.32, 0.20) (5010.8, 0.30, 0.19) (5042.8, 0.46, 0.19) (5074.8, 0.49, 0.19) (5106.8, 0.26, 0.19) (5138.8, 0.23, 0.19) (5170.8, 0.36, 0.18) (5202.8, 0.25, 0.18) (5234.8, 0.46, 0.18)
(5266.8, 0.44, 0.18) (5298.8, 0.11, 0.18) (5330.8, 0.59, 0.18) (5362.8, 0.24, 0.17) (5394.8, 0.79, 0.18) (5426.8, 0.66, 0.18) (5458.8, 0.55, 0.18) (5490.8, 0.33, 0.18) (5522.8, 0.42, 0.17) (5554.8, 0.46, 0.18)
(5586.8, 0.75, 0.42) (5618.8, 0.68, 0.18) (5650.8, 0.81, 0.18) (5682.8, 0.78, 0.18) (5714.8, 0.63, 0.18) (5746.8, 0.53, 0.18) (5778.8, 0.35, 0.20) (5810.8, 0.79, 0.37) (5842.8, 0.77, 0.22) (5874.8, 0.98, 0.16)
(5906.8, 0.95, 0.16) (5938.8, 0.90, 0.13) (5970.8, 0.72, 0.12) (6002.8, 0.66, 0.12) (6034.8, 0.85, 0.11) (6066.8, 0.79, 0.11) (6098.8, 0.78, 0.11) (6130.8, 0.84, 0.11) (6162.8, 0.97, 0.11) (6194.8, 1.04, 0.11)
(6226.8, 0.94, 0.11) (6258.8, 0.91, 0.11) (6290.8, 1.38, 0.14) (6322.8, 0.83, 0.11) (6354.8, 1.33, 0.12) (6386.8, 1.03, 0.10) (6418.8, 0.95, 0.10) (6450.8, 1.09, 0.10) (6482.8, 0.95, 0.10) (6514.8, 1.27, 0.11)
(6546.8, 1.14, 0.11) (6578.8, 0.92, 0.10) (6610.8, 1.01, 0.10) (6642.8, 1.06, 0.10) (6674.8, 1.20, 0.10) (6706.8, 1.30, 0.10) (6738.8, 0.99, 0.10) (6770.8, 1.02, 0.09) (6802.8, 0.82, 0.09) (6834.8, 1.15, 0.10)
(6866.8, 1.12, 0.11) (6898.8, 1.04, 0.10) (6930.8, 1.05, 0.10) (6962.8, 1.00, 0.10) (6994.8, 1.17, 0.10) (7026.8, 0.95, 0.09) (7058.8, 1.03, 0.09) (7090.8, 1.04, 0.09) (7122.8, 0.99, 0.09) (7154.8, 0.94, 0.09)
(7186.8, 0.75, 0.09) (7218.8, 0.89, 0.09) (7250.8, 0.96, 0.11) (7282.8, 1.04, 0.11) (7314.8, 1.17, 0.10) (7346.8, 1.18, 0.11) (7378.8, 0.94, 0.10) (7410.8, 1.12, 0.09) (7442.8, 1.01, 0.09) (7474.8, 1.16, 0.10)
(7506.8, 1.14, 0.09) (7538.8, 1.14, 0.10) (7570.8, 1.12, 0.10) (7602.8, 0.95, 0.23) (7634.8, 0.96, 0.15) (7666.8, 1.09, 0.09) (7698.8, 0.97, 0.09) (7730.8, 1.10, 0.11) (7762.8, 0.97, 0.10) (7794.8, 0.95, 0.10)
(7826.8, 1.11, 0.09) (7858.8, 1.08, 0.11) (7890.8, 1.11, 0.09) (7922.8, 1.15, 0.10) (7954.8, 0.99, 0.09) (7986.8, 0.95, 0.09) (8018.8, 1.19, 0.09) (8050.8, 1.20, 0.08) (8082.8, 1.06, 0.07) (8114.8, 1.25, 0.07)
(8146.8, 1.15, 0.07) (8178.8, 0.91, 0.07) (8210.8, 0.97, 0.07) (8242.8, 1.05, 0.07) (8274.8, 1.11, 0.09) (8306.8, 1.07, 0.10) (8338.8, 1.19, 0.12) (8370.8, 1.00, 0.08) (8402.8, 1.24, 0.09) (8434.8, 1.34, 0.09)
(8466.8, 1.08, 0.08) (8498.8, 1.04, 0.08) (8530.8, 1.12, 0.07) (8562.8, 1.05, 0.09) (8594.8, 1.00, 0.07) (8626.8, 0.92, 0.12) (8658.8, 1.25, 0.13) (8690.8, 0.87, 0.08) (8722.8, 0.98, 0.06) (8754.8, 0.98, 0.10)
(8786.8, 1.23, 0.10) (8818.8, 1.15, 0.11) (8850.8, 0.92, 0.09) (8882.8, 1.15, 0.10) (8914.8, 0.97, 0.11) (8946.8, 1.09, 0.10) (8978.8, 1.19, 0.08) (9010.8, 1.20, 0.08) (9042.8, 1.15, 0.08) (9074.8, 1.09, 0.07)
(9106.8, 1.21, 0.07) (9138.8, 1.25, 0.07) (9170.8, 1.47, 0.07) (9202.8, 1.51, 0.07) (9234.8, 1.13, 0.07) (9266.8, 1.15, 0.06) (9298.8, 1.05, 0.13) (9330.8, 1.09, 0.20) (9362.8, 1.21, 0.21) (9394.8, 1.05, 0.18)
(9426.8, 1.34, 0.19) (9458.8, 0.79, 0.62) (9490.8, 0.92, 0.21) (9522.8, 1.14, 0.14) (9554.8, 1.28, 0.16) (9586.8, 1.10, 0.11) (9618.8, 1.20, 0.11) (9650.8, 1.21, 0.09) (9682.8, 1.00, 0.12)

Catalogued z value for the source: 0.396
